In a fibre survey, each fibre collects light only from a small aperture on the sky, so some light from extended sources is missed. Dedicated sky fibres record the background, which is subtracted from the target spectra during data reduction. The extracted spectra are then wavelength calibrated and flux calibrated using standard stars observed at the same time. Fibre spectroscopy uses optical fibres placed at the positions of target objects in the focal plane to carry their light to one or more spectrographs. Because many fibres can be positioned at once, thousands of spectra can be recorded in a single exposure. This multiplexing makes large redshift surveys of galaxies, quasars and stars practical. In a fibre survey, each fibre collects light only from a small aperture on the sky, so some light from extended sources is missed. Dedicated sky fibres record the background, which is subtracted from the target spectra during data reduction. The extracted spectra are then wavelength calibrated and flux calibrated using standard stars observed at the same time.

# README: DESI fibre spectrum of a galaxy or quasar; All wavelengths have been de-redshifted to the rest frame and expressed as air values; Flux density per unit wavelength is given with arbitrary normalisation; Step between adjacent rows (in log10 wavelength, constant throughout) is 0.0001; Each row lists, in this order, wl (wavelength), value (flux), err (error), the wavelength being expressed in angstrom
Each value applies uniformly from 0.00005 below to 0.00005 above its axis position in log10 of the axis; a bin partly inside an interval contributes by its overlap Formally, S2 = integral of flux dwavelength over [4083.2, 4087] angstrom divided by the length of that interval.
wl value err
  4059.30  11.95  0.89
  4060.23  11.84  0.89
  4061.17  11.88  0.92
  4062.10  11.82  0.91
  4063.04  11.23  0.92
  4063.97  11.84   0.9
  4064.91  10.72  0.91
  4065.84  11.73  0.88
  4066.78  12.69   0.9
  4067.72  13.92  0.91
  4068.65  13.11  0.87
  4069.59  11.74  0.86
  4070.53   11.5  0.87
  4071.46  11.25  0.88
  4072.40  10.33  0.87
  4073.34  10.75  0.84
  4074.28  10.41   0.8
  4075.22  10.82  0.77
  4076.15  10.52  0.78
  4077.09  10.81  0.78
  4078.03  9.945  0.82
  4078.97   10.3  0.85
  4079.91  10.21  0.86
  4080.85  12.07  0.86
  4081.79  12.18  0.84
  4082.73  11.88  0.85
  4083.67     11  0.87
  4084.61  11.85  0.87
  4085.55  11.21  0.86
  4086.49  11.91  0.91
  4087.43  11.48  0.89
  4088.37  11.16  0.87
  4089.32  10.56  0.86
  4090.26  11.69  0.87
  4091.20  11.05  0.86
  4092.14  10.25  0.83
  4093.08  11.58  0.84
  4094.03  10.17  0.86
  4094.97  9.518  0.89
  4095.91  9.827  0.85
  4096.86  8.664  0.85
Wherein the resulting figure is 11.5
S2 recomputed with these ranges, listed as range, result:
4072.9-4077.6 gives 10.7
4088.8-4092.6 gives 10.9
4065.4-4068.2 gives 12.8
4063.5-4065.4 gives 11.3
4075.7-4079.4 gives 10.4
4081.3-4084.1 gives 11.7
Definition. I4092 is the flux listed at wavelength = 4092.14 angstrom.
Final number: 10.25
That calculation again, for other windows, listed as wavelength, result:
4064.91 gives 10.72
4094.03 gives 10.17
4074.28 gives 10.41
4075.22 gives 10.82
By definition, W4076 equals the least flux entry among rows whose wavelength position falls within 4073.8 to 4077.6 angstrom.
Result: 10.41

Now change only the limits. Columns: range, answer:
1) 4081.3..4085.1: 11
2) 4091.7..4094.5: 10.17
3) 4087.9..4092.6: 10.25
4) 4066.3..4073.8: 10.33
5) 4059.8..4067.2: 10.72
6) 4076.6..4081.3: 9.945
